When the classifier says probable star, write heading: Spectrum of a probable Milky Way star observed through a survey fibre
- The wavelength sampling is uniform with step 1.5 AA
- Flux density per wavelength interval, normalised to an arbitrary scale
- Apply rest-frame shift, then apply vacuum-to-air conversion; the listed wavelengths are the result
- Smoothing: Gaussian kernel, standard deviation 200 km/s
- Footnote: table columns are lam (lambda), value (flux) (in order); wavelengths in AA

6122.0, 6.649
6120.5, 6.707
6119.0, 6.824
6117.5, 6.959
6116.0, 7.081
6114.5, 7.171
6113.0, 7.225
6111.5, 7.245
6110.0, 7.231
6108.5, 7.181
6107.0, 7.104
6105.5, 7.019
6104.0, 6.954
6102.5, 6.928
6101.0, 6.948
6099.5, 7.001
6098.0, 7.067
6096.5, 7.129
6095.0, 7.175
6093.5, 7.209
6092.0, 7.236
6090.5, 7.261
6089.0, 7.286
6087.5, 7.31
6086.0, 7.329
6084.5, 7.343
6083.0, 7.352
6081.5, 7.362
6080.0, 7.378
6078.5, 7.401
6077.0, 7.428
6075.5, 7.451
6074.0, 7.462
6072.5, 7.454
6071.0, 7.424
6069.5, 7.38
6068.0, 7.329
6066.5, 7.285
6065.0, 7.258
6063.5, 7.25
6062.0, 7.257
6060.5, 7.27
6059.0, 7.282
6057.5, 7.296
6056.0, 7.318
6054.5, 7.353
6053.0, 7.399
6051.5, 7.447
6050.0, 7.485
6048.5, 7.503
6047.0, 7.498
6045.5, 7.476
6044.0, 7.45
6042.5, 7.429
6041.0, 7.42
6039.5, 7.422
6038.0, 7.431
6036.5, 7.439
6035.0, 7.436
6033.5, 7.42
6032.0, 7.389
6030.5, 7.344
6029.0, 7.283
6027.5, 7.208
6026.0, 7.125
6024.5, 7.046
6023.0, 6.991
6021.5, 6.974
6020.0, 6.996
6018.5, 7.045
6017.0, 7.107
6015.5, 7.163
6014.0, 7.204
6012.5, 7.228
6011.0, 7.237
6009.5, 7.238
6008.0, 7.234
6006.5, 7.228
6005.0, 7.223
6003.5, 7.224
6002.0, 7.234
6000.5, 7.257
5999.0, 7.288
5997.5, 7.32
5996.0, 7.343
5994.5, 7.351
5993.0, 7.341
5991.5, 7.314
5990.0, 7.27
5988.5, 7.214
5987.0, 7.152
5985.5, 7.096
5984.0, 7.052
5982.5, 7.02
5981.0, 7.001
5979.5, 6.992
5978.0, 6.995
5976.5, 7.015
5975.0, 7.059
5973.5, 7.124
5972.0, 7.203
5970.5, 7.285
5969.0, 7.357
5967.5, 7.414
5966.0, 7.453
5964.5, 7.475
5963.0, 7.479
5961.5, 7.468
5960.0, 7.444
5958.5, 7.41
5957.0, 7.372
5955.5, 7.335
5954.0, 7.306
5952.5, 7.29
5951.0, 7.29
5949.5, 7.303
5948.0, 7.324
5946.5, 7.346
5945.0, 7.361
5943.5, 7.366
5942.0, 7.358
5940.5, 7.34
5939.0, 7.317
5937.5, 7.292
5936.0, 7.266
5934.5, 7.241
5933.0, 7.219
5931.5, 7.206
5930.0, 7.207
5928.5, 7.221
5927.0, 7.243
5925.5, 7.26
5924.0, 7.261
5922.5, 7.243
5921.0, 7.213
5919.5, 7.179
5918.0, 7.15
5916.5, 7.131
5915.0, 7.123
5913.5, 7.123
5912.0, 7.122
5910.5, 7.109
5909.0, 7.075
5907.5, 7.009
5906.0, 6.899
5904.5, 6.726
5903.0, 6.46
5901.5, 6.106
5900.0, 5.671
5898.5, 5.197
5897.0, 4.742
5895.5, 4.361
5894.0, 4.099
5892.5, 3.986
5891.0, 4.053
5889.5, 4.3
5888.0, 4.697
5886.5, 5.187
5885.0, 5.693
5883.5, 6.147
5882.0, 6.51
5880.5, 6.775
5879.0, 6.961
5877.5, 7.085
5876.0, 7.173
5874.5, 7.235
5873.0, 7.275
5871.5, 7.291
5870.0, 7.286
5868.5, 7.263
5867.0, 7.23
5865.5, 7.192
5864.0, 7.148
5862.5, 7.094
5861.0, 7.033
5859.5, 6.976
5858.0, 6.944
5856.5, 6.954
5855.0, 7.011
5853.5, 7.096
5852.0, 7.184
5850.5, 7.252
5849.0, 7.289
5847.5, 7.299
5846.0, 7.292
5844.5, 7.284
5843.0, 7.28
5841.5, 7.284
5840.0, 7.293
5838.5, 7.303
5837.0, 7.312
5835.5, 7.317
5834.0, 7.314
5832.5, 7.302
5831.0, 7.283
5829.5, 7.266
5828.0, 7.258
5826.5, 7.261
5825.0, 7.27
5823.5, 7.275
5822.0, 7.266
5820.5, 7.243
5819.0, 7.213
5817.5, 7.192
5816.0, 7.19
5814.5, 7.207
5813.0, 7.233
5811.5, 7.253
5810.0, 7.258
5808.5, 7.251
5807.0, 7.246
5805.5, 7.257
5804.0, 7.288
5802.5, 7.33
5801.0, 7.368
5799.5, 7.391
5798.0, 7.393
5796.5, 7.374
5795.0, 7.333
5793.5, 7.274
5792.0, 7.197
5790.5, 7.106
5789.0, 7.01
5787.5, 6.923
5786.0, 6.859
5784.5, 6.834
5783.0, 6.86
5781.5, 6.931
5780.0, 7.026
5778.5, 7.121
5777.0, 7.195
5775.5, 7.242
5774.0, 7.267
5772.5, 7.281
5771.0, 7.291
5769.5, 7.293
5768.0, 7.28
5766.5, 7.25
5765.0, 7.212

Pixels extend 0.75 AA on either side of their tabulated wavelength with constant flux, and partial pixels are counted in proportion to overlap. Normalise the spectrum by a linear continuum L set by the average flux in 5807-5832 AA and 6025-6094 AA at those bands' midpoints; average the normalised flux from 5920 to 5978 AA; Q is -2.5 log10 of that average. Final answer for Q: 0.00 mag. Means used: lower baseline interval 7.25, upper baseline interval 7.36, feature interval 7.29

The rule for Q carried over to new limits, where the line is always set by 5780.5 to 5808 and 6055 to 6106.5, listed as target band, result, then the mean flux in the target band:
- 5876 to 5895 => 0.29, 5.51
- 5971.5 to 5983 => 0.03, 7.05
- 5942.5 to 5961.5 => -0.02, 7.35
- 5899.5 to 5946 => 0.02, 7.09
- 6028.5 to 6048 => -0.03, 7.42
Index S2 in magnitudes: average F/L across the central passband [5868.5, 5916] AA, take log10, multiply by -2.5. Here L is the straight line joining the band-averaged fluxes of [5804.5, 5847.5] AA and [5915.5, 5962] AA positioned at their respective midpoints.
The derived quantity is 0.18 mag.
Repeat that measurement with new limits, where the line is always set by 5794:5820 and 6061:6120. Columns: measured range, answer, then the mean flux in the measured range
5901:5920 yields 0.05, 6.95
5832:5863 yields 0.01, 7.2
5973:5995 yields 0.02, 7.13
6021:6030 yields 0.02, 7.11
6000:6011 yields 0.00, 7.23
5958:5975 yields -0.02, 7.36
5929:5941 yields 0.00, 7.26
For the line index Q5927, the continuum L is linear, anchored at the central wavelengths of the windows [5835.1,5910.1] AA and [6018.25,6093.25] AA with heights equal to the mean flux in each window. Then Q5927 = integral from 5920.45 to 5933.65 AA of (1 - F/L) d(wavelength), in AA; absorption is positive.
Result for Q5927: -0.88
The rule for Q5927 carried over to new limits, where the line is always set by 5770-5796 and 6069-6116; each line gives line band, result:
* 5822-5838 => -0.35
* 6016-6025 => 0.22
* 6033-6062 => -0.75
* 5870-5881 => 0.02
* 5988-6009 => -0.23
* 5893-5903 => 2.86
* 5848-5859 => 0.05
